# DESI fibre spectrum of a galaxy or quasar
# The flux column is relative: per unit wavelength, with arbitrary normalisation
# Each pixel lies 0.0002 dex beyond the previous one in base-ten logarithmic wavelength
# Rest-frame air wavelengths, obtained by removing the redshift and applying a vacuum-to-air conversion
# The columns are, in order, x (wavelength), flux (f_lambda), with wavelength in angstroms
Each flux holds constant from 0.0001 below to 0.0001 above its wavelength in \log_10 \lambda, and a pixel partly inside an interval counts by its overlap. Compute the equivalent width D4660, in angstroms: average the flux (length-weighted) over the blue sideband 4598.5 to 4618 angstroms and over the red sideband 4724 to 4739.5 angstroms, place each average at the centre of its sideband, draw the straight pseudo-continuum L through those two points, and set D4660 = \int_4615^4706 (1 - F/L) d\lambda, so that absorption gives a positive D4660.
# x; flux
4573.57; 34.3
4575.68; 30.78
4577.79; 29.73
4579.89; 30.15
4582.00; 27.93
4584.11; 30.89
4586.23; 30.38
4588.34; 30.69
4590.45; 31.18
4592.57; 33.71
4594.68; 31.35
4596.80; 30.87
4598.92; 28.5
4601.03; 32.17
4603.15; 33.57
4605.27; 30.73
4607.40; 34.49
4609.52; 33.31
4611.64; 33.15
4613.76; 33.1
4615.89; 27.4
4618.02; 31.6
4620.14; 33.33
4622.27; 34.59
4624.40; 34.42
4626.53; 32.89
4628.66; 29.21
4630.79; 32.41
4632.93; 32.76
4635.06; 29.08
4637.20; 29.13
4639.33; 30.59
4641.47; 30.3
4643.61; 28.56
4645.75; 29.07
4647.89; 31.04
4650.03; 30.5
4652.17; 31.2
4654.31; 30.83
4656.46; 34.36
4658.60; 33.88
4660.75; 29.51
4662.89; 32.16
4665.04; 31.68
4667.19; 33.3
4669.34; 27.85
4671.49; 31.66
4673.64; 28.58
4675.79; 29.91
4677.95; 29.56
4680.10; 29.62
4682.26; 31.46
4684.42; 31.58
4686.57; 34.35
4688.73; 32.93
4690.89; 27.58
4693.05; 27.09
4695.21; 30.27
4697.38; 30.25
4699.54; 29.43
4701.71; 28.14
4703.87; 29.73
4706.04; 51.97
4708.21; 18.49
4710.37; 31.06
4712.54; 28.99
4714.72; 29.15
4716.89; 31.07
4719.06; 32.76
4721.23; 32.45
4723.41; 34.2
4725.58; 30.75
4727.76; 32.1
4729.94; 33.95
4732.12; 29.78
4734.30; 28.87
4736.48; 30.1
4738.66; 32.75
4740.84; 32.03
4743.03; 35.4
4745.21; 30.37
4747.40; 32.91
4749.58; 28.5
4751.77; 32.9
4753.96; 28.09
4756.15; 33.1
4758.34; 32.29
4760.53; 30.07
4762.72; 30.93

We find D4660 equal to 1.70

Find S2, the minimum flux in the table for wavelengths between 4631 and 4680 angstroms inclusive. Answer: 27.85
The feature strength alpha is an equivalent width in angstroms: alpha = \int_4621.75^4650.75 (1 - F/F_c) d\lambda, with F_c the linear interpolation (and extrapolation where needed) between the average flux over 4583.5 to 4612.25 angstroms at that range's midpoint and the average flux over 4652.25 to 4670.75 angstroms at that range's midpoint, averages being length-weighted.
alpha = 0.7 angstroms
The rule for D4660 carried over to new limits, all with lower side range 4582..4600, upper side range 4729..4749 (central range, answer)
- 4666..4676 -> 0.3 angstroms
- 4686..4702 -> 0.7 angstroms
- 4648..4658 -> -0.2 angstroms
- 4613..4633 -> -0.7 angstroms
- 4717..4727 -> -0.2 angstroms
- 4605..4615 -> -0.7 angstroms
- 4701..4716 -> 0.2 angstroms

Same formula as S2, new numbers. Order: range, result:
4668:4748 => 18.49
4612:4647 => 27.4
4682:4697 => 27.09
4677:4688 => 29.56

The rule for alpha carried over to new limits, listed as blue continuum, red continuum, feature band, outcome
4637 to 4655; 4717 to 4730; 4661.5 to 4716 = 1.34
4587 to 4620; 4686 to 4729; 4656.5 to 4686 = 0.31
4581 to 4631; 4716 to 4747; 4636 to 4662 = 0.86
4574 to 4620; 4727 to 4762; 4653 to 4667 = -0.34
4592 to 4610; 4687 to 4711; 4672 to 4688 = 0.08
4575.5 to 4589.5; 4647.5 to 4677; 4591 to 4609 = -0.98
